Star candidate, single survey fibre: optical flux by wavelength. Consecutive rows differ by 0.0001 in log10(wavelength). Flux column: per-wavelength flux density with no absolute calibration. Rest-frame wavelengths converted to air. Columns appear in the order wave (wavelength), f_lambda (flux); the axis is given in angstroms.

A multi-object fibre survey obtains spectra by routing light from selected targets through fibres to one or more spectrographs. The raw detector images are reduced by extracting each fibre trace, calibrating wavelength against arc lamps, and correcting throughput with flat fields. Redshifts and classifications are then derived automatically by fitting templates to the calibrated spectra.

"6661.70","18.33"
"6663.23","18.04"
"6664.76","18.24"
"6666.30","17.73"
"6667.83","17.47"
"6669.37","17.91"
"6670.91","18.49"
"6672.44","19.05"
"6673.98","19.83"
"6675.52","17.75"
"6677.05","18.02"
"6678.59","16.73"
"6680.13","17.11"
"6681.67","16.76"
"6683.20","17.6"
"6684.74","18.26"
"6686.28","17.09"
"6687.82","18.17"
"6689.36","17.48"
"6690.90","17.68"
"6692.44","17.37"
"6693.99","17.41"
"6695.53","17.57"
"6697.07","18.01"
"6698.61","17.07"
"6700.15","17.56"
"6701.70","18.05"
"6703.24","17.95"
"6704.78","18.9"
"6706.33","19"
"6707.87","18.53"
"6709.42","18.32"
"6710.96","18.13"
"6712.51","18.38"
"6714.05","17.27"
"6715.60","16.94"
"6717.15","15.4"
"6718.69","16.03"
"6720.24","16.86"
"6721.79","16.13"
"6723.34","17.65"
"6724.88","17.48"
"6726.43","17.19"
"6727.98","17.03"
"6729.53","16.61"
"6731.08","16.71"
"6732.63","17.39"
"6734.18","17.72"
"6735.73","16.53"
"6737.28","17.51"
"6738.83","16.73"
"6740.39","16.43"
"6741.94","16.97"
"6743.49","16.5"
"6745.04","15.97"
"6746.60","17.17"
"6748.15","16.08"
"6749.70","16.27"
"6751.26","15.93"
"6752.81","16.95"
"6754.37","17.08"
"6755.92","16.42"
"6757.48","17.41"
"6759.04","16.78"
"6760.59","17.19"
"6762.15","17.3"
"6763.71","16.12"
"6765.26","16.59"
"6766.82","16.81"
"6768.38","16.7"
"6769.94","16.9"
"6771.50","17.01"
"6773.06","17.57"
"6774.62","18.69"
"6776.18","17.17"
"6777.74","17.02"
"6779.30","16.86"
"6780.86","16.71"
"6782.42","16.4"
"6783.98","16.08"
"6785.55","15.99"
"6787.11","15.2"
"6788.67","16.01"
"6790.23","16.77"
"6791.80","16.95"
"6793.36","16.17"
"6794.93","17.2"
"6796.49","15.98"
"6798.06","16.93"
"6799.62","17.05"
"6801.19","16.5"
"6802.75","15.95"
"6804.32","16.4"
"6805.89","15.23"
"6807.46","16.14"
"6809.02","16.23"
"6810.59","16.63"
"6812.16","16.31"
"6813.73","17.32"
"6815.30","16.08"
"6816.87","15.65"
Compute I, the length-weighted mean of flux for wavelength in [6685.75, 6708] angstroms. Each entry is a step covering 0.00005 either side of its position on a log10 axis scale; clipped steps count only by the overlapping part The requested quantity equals 17.8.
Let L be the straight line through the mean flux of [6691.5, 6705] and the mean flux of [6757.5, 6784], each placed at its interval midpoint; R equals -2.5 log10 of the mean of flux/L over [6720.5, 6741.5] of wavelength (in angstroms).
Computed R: 0.02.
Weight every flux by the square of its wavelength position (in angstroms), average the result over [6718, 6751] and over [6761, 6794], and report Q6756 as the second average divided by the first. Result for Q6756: 1.0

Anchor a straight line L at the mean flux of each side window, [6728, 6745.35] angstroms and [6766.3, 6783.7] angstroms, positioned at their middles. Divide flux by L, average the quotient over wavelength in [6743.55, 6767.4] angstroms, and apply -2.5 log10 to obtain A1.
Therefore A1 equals 0.02 mag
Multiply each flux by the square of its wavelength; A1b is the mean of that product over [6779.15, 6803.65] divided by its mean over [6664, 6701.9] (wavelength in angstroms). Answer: 1.0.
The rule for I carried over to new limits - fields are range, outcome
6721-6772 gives 16.8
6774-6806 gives 16.6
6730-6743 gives 17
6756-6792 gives 16.8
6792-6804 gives 16.6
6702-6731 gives 17.4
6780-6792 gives 16.2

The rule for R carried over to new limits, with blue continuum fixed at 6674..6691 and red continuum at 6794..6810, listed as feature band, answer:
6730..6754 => 0.02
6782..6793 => 0.02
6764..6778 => -0.03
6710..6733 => 0.01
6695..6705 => -0.02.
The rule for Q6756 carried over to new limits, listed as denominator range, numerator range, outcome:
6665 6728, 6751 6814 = 0.97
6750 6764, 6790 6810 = 0.99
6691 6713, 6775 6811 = 0.94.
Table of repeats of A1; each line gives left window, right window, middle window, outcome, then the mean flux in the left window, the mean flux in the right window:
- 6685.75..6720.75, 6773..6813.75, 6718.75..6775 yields 0.01 mag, 17.6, 16.5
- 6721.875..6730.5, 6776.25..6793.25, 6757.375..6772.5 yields -0.01 mag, 17.1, 16.4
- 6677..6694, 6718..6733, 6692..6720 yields -0.03 mag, 17.4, 16.9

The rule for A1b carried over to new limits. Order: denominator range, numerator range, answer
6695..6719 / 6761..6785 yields 0.97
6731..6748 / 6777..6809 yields 0.99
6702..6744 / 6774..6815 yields 0.98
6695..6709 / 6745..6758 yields 0.93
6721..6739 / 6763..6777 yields 1.01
